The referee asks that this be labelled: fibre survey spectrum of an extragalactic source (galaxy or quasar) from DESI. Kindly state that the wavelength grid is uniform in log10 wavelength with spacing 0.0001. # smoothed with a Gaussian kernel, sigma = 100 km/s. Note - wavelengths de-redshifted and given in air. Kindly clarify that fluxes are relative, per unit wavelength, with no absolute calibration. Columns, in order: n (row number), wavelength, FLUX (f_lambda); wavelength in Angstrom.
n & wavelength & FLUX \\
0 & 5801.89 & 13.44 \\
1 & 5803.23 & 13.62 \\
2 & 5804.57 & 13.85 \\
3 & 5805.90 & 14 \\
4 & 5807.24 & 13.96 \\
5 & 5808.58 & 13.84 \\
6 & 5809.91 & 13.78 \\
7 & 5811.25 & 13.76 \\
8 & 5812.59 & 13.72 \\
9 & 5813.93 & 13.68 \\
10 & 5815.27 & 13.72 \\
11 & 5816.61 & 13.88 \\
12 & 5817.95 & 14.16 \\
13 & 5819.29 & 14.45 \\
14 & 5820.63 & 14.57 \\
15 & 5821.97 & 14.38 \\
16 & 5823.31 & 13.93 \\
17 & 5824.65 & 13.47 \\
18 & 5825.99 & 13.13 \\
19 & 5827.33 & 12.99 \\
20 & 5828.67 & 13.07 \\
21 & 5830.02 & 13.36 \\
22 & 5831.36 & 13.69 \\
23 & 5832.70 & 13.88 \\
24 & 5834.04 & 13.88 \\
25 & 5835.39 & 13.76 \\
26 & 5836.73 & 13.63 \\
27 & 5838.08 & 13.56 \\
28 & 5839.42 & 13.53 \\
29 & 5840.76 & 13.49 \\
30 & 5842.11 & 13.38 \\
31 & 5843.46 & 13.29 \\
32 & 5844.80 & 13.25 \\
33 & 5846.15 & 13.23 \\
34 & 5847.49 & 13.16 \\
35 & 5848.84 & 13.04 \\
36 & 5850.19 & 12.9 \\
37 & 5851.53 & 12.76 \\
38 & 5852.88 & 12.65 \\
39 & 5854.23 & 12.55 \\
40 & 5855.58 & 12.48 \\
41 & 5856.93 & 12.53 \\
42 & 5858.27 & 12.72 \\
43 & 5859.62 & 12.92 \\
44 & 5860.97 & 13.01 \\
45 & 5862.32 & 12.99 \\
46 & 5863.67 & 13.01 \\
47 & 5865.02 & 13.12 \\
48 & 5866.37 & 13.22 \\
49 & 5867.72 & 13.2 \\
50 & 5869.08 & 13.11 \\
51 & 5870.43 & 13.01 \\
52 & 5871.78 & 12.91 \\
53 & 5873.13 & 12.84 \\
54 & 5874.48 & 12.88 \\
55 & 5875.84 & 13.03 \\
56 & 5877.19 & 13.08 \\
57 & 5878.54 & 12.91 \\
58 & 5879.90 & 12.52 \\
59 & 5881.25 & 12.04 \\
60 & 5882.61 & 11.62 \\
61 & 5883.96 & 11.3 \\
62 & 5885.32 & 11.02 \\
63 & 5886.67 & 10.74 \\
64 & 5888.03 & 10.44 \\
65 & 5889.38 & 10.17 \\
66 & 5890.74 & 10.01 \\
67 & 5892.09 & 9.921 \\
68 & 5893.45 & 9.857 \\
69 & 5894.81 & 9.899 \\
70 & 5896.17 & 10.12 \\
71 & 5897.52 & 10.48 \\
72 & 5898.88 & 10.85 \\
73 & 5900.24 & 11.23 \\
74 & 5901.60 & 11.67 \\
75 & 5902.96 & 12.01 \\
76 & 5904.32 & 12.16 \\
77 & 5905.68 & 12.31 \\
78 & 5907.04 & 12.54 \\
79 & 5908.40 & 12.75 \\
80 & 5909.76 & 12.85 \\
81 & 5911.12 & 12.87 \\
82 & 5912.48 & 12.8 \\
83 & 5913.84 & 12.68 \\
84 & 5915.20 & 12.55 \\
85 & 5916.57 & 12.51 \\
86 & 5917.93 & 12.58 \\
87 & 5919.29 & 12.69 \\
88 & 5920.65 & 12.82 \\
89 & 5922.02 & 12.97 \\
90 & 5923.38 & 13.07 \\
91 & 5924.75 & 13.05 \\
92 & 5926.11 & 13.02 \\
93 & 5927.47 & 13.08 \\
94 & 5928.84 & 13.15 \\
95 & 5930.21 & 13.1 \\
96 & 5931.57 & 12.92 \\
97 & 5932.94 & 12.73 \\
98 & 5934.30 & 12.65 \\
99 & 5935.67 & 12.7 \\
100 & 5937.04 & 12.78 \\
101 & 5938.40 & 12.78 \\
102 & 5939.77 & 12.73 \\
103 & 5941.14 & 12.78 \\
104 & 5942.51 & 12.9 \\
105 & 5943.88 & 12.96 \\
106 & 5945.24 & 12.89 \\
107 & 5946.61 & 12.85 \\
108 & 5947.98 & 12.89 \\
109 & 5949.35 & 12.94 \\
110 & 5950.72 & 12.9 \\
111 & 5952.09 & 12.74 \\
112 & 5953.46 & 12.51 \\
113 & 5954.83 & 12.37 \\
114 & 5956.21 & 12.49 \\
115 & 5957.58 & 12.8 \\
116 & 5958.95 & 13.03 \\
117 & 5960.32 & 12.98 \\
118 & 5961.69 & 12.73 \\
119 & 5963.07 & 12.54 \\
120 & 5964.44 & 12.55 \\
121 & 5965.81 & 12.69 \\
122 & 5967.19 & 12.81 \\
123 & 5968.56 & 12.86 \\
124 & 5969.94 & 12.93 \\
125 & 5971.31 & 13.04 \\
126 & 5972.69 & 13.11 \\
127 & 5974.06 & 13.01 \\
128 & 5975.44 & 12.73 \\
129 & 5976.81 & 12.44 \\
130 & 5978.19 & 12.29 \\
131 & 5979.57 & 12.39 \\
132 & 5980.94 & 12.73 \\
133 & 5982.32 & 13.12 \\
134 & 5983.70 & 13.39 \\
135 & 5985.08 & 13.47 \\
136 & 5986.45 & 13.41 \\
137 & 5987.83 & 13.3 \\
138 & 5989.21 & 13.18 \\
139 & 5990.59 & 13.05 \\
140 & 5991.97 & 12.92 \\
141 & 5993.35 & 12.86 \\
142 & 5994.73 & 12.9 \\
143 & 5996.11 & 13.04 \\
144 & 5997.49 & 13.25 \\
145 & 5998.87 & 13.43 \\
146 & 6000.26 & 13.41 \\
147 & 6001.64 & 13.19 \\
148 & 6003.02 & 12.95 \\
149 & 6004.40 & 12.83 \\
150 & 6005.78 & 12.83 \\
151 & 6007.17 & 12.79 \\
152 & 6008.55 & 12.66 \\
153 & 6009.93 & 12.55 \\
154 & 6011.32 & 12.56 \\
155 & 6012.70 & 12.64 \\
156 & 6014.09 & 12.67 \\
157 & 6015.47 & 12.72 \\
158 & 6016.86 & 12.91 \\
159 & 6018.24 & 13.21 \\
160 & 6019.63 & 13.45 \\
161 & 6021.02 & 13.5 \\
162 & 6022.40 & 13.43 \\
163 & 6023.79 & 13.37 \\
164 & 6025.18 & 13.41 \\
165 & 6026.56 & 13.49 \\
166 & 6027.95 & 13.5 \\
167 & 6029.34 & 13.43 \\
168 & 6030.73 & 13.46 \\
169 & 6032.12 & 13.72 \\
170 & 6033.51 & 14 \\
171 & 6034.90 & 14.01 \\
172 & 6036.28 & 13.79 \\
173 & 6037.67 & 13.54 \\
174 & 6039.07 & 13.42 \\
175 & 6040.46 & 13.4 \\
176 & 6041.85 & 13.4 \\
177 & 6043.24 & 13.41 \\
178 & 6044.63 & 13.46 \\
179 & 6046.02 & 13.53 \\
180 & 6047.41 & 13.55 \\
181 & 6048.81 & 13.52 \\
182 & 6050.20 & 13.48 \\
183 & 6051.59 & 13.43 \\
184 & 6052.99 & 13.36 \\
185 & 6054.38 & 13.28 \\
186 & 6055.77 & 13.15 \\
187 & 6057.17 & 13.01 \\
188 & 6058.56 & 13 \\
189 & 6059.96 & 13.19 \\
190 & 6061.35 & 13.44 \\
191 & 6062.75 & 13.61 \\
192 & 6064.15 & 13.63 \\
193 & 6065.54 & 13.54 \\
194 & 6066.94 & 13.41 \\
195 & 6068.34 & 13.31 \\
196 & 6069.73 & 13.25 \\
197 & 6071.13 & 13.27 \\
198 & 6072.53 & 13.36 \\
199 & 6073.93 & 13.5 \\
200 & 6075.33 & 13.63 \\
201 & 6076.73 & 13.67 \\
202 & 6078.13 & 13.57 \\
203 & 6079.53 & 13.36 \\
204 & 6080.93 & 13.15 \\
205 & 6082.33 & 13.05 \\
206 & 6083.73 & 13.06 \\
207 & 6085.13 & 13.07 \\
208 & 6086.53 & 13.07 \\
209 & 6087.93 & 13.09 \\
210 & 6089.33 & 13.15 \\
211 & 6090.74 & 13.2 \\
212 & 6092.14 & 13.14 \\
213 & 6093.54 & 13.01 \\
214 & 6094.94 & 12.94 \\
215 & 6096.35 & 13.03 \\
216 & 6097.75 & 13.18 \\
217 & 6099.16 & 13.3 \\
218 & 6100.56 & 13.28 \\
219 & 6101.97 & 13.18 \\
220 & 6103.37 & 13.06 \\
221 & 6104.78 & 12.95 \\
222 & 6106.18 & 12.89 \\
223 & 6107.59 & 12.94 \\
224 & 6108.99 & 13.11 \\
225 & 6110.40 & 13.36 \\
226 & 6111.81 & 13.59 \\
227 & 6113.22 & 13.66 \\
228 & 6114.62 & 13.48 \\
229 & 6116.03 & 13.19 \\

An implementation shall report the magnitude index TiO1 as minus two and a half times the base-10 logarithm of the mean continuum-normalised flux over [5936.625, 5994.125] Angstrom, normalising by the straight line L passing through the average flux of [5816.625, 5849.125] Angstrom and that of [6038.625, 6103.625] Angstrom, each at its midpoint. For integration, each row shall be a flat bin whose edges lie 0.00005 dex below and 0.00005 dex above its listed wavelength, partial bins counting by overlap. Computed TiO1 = 0.05 mag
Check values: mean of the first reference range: 13.6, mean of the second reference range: 13.3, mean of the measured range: 12.9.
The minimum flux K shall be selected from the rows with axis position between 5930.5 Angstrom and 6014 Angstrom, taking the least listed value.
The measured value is 12.29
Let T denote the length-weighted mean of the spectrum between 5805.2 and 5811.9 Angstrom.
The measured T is 13.9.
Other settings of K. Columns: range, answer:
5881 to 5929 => 9.857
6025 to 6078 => 13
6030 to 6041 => 13.4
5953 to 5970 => 12.37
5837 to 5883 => 11.62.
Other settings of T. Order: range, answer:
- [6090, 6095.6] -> 13.1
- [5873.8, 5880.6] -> 12.9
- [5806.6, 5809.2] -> 13.9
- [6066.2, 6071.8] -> 13.3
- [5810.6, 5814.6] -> 13.7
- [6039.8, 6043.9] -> 13.4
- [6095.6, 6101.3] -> 13.2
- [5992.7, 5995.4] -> 12.9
